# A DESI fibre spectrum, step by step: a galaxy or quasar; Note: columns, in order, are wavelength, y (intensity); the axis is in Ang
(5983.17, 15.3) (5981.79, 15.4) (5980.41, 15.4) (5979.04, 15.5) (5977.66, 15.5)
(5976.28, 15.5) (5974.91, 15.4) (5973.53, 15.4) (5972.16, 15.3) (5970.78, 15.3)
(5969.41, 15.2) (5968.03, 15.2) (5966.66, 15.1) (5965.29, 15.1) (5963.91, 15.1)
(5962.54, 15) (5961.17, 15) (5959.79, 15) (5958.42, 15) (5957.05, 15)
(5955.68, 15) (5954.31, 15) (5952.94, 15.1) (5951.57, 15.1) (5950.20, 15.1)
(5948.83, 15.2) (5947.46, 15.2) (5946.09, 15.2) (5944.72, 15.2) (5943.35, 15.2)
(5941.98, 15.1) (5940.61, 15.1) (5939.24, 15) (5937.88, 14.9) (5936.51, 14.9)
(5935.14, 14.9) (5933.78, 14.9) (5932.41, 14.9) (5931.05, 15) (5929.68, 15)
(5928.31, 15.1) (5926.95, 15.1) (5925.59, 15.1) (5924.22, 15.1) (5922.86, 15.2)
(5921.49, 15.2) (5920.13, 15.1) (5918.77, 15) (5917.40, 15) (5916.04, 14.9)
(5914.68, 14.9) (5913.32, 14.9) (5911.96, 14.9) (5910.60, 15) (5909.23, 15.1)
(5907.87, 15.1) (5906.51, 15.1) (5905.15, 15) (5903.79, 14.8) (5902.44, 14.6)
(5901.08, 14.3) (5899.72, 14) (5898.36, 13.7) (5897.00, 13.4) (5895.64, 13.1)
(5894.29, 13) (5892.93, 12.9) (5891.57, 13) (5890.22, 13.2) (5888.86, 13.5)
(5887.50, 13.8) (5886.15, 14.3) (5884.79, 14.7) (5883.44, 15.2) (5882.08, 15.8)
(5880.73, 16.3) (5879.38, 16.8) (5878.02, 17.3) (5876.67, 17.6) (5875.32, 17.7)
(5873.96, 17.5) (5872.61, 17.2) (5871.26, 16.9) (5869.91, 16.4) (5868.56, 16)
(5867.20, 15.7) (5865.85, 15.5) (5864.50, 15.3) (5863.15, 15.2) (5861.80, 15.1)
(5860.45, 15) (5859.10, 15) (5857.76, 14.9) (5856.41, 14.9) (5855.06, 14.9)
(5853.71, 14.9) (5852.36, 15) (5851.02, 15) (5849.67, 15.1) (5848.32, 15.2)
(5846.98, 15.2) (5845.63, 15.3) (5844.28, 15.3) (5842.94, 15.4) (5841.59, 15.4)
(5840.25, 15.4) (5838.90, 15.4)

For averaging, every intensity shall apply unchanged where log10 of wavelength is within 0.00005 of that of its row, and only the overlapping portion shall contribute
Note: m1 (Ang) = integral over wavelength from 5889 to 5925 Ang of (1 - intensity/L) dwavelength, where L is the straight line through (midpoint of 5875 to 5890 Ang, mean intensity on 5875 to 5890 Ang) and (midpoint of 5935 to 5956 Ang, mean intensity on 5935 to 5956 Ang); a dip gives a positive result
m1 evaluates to 2.25 Ang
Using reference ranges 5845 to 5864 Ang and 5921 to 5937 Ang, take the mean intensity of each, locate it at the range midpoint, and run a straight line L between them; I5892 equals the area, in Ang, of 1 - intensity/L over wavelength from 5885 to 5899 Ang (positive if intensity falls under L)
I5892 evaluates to 1.5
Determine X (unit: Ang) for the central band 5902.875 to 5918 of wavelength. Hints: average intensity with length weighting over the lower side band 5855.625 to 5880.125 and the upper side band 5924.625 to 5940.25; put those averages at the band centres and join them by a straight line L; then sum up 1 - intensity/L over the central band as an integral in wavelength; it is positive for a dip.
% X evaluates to 0.4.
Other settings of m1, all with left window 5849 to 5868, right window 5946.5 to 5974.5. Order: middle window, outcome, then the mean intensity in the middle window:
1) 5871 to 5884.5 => -1.5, 16.8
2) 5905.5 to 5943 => 0.2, 15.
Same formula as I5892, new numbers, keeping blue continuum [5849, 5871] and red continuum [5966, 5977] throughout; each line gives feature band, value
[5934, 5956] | 0.3 Ang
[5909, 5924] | 0.3 Ang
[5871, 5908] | 0.8 Ang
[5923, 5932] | 0.1 Ang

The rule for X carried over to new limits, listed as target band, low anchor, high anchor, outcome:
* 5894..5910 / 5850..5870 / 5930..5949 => 0.9 Ang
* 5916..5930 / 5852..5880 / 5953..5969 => 0.3 Ang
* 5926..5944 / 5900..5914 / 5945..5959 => 0.0 Ang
